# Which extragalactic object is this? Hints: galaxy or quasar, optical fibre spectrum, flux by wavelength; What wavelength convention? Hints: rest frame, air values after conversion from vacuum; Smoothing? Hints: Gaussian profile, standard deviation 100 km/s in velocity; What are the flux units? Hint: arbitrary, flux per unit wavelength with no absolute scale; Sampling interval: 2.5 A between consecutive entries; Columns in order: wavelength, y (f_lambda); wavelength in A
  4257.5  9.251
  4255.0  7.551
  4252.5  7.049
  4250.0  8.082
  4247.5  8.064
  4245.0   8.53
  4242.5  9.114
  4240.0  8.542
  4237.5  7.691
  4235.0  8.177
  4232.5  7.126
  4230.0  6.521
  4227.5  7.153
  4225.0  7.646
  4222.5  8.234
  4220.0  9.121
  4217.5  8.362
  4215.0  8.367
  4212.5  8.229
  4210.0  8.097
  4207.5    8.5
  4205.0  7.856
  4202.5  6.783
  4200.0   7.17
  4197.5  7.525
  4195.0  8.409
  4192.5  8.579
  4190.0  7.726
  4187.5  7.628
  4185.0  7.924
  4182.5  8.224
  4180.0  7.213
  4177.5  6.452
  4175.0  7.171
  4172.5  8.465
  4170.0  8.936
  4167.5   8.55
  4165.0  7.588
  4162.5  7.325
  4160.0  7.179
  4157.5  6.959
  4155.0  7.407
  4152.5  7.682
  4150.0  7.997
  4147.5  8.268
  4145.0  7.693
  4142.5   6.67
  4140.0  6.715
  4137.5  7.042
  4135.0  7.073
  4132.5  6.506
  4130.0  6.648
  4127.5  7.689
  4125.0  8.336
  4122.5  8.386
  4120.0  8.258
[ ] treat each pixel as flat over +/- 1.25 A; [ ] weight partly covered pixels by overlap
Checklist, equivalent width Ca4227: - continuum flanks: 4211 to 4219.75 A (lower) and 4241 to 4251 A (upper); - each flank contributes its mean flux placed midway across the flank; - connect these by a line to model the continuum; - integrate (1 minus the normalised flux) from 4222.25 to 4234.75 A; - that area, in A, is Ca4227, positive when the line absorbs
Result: 1.6 A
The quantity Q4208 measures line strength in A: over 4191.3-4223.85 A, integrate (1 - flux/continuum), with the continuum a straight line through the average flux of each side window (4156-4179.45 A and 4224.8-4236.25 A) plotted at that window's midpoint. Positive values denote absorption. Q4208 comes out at -3.01 A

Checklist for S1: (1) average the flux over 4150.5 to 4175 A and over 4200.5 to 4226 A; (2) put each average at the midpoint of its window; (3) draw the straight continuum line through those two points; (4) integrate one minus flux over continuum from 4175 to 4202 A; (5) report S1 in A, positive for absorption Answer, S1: 1.0 A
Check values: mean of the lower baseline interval 7.76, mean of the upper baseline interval 8.1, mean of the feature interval 7.64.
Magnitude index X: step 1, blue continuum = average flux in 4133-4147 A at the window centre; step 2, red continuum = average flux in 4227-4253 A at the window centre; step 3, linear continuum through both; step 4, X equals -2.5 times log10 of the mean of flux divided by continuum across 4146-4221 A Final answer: -0.06 mag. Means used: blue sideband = 7.08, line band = 7.85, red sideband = 7.86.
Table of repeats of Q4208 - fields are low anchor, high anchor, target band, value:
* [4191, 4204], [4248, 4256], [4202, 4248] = -2.2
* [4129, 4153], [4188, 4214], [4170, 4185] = -0.1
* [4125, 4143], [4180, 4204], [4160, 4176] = -1.1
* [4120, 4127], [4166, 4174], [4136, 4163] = 3.5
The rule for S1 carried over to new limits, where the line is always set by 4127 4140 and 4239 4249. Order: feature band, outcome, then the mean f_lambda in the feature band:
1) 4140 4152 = -0.76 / 7.56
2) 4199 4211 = 0.45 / 7.68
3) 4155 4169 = -0.36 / 7.54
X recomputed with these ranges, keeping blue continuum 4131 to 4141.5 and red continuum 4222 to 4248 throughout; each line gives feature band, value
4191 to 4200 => -0.08 mag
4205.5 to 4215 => -0.09 mag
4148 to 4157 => -0.10 mag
